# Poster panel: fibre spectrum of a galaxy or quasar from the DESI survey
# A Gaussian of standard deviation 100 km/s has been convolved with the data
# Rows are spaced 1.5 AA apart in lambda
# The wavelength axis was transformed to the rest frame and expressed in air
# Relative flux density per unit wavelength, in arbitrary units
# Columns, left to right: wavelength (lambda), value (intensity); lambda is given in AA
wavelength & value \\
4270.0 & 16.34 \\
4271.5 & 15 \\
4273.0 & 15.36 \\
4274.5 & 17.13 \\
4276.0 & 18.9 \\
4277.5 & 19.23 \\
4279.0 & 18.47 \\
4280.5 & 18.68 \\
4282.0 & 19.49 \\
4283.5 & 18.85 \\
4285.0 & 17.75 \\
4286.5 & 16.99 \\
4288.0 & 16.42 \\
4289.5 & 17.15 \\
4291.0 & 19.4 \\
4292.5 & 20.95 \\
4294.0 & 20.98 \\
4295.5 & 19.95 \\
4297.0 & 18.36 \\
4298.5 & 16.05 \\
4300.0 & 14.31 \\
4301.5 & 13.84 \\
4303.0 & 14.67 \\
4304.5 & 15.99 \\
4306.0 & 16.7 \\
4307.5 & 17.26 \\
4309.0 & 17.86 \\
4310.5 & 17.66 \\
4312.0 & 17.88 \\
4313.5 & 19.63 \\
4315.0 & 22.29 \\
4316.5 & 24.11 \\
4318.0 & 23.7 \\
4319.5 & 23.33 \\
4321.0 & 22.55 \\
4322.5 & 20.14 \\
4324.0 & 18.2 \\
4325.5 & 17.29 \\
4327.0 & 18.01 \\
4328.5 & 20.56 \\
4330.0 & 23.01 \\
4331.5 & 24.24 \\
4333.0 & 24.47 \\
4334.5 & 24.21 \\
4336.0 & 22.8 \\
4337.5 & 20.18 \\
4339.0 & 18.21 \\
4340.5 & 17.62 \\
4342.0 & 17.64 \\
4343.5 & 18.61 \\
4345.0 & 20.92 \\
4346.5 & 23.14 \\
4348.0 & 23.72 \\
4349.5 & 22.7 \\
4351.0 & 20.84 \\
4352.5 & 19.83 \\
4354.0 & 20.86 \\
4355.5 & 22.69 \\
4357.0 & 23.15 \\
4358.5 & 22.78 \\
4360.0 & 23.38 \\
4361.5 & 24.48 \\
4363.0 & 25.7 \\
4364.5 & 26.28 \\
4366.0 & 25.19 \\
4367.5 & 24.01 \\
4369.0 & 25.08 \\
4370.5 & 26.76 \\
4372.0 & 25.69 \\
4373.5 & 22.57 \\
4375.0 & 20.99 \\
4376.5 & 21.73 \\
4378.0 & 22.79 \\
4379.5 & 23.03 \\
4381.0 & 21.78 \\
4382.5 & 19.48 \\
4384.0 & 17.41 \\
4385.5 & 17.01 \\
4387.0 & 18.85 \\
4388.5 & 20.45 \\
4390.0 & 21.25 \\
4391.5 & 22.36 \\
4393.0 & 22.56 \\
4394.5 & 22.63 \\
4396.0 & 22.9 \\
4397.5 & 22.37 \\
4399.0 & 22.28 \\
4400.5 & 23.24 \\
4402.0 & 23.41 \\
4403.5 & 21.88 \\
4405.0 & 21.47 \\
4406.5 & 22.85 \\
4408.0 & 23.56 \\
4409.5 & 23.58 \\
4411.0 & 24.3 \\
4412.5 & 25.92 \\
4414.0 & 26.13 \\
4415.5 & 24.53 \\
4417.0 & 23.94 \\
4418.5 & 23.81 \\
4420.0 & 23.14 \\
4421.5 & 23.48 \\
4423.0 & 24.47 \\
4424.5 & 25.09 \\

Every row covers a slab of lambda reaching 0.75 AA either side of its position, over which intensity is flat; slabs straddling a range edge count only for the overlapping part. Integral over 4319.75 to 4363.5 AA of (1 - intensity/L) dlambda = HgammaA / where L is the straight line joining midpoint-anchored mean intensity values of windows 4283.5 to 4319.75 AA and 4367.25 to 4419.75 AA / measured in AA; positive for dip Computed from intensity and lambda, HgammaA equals -2.6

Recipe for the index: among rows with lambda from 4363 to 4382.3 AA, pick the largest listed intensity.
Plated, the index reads 26.76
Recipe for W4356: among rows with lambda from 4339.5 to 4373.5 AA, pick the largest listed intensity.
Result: 26.76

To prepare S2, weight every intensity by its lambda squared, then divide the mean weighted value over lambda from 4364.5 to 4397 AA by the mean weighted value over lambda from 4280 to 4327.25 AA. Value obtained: 1.23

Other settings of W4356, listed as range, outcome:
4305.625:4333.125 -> 24.47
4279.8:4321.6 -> 24.11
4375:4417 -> 26.13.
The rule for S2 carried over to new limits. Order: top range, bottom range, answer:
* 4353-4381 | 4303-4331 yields 1.23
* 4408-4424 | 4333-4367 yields 1.13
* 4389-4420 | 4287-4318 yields 1.34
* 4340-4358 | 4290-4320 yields 1.15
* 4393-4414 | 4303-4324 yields 1.23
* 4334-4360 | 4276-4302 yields 1.20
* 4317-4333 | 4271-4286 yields 1.21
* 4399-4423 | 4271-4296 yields 1.37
